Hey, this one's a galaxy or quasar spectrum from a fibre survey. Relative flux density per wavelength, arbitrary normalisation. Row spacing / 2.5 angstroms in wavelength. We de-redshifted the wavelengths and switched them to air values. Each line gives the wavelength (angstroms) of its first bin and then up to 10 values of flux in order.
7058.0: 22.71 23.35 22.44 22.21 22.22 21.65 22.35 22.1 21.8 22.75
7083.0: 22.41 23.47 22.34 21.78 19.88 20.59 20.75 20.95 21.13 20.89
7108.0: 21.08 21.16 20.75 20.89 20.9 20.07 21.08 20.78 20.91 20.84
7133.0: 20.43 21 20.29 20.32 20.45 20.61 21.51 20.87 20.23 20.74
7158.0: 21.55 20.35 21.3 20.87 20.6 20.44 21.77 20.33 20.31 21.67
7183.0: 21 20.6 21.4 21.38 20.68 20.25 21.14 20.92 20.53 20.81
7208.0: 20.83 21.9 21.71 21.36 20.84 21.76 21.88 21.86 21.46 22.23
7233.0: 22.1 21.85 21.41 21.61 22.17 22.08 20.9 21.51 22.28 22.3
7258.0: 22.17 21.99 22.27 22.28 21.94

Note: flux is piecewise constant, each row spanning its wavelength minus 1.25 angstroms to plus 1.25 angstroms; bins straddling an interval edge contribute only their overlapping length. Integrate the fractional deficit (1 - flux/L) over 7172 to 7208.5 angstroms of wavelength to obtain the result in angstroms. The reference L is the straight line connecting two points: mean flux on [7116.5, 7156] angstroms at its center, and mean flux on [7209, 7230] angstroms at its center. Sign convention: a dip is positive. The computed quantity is 0.7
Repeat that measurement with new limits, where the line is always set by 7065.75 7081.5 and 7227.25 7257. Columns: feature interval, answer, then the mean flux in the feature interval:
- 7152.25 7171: 1.0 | 20.8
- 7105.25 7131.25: 1.4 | 20.8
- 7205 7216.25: 0.3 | 21.4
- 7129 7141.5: 0.8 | 20.6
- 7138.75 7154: 0.9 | 20.7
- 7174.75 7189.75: 0.7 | 20.9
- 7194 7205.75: 0.6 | 20.7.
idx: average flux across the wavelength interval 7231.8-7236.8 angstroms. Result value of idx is 22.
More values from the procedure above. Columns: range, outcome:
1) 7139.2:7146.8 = 20.5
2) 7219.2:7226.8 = 21.8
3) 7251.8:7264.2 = 22.2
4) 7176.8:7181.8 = 21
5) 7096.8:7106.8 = 20.9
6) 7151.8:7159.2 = 20.8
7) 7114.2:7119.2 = 20.9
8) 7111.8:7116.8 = 20.8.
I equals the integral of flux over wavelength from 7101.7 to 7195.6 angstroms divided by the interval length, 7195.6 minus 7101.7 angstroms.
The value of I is 20.8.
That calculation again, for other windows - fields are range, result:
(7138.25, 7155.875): 20.7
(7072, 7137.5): 21.3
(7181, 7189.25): 21.1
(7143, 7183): 20.9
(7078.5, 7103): 21.6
